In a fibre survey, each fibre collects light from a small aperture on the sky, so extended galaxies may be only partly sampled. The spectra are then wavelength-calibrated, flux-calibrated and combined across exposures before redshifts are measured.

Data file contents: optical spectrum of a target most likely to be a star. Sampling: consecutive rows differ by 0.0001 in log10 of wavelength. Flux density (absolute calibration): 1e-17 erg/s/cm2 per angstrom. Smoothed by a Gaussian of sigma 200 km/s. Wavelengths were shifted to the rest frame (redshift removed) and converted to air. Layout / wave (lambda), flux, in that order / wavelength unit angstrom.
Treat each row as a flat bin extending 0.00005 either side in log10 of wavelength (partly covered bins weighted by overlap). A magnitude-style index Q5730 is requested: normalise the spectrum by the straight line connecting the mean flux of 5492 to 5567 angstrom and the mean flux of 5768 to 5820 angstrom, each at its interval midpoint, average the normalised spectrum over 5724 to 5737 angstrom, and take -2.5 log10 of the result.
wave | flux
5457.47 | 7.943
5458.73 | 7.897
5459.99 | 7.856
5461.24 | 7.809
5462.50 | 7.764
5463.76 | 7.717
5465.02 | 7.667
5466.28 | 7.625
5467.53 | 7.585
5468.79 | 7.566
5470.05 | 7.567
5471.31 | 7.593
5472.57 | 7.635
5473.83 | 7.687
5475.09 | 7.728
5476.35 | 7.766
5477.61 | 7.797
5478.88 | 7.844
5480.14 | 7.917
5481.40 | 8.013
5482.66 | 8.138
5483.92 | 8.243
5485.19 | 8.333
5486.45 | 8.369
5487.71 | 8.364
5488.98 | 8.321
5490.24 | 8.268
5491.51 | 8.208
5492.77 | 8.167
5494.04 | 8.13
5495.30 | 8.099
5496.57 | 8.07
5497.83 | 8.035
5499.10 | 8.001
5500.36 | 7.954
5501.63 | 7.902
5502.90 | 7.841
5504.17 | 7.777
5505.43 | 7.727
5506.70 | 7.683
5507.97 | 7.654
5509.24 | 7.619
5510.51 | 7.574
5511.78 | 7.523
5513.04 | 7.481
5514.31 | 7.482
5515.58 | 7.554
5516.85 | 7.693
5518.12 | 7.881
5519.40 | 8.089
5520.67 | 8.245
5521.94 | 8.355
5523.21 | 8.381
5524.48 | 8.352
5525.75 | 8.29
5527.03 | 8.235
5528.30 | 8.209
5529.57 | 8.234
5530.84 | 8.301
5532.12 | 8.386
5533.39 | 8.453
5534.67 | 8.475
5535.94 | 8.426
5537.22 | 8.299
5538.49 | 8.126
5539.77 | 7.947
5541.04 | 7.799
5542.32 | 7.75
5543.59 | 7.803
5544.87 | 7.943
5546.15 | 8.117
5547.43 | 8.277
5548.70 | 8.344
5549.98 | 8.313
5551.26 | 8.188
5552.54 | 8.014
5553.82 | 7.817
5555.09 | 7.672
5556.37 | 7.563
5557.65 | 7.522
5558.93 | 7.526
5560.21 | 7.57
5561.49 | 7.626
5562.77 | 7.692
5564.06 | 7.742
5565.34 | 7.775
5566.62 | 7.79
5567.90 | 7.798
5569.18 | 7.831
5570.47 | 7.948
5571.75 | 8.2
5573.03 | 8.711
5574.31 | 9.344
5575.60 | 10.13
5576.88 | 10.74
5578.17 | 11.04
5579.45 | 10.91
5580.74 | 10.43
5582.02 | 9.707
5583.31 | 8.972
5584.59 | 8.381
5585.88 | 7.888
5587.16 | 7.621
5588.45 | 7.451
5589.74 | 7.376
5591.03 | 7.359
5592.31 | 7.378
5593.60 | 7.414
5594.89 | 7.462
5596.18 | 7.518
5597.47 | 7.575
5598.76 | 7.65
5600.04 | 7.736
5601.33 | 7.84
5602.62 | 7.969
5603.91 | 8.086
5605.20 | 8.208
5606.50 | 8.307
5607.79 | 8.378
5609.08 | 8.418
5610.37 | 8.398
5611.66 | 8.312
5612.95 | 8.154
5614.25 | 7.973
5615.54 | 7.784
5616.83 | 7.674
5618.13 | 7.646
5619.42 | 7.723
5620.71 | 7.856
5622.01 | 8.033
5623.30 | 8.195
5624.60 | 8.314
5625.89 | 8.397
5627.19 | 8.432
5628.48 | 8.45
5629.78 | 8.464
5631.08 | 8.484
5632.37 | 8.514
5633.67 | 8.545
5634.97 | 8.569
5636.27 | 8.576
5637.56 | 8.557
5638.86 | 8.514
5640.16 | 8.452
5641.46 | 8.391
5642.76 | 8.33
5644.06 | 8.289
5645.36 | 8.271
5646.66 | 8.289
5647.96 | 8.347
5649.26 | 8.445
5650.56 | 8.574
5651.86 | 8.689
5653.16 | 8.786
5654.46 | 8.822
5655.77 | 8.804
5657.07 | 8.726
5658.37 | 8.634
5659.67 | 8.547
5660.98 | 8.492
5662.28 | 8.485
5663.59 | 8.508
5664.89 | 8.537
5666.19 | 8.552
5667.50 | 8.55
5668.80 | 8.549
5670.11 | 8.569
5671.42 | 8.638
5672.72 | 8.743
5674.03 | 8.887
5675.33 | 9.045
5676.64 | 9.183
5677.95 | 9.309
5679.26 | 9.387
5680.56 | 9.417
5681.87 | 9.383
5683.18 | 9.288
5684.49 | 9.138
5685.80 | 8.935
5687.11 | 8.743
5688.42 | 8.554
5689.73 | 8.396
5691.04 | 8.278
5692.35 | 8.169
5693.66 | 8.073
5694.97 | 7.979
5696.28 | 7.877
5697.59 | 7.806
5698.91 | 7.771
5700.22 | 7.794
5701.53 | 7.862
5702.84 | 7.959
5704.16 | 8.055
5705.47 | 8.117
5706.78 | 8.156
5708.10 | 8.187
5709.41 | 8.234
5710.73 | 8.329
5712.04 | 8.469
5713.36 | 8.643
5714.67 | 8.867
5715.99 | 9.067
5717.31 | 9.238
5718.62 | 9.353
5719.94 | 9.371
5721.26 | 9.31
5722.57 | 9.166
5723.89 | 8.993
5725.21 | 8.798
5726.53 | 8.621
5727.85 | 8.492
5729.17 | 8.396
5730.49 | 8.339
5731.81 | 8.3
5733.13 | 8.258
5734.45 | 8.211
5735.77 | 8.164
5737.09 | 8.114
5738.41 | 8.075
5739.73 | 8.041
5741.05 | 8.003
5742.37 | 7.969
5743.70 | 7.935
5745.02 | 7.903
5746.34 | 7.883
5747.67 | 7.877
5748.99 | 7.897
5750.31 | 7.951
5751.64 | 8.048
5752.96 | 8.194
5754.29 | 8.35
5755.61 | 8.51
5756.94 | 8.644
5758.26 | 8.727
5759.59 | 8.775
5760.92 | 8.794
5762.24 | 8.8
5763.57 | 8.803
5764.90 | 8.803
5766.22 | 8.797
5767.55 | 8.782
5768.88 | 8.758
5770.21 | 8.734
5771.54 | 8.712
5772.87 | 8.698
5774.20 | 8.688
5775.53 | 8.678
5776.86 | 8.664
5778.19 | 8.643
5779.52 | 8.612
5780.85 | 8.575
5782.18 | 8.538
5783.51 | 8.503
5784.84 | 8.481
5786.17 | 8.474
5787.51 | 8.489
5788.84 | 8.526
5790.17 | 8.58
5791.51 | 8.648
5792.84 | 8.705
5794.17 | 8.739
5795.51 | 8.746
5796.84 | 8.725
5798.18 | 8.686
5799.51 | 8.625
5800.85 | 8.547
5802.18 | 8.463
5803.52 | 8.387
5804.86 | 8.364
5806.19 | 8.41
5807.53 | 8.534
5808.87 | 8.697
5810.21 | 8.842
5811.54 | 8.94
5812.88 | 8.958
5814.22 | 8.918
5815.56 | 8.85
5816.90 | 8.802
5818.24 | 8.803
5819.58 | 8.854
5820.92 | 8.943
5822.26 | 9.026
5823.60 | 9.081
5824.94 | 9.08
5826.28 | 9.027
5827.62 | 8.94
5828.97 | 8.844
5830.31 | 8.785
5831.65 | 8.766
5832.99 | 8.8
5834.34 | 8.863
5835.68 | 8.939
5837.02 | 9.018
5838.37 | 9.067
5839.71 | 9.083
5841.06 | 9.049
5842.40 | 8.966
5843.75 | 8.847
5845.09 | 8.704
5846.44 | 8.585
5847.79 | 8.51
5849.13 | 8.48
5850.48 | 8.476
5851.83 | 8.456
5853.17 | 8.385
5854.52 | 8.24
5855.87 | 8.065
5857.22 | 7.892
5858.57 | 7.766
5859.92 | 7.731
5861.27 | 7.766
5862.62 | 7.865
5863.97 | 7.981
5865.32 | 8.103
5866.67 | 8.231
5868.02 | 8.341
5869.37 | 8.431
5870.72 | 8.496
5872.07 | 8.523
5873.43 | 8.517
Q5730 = 0.01 mag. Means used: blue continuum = 7.96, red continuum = 8.66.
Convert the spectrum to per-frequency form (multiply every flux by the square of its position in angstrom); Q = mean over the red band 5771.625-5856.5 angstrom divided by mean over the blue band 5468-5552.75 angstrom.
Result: 1.21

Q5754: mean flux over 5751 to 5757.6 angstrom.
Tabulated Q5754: 8.35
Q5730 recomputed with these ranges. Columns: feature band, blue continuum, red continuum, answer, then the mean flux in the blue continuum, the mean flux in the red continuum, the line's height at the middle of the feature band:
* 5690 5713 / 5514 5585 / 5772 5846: 0.06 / 8.33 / 8.75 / 8.58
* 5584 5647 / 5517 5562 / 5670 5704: 0.03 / 8.07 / 8.57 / 8.33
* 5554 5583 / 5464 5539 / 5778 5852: -0.06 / 7.98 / 8.74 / 8.14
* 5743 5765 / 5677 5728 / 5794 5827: 0.04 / 8.61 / 8.76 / 8.68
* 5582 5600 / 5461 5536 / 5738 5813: 0.05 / 7.96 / 8.51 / 8.14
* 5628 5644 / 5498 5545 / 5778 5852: -0.03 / 7.99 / 8.74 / 8.28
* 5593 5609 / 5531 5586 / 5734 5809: 0.07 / 8.4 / 8.47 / 8.41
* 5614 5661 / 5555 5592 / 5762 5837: 0.02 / 8.43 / 8.73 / 8.51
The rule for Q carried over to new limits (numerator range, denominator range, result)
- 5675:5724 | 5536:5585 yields 1.08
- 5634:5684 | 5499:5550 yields 1.14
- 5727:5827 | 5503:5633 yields 1.13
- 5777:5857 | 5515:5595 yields 1.16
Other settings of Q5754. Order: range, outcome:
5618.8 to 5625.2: 8.02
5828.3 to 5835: 8.81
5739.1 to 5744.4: 7.98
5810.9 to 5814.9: 8.93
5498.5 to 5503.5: 7.92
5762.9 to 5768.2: 8.8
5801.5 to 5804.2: 8.42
